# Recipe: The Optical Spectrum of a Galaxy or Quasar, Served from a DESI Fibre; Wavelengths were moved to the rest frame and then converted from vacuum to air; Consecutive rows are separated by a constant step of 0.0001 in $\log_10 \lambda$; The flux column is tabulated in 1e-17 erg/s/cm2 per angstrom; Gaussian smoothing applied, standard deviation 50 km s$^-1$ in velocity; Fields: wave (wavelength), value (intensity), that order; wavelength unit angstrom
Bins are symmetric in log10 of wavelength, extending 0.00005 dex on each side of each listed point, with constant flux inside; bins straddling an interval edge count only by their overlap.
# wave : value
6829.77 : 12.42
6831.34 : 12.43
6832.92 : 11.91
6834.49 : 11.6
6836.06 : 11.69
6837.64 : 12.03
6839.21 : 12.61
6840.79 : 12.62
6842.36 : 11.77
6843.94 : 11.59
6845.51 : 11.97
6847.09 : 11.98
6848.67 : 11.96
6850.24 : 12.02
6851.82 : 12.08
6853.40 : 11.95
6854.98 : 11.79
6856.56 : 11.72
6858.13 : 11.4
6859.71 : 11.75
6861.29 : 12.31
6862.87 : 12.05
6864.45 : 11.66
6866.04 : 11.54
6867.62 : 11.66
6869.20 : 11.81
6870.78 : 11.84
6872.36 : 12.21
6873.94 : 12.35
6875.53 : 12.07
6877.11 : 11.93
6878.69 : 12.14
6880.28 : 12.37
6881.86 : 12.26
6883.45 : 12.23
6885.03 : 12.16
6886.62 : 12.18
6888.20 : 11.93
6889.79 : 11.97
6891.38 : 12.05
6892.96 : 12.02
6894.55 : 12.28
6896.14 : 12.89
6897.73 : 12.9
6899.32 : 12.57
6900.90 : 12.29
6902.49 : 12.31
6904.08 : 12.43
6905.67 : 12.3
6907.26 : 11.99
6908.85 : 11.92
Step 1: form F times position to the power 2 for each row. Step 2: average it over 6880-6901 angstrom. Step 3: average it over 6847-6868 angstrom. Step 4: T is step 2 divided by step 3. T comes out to 1.05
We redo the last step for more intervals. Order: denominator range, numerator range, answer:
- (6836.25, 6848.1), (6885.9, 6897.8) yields 1.03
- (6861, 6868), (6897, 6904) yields 1.07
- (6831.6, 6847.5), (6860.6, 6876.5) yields 1.00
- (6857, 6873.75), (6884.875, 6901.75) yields 1.05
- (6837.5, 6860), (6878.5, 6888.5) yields 1.03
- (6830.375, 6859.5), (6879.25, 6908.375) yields 1.04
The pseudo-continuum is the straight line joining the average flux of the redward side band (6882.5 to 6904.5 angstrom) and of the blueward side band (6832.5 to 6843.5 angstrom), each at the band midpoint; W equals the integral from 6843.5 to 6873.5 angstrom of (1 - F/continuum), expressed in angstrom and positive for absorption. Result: 0.6 angstrom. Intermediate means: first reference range 12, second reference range 12.3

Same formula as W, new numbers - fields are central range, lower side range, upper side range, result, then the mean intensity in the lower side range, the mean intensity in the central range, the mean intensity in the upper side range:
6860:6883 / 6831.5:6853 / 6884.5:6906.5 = 0.3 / 12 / 12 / 12.3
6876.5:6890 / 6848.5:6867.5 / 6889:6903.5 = 0.1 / 11.8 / 12.1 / 12.4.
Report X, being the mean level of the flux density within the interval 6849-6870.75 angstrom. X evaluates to 11.8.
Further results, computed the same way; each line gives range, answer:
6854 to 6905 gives 12.1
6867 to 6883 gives 12.1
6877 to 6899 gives 12.3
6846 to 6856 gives 11.9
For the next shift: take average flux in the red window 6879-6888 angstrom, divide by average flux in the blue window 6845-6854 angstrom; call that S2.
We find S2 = 1.02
